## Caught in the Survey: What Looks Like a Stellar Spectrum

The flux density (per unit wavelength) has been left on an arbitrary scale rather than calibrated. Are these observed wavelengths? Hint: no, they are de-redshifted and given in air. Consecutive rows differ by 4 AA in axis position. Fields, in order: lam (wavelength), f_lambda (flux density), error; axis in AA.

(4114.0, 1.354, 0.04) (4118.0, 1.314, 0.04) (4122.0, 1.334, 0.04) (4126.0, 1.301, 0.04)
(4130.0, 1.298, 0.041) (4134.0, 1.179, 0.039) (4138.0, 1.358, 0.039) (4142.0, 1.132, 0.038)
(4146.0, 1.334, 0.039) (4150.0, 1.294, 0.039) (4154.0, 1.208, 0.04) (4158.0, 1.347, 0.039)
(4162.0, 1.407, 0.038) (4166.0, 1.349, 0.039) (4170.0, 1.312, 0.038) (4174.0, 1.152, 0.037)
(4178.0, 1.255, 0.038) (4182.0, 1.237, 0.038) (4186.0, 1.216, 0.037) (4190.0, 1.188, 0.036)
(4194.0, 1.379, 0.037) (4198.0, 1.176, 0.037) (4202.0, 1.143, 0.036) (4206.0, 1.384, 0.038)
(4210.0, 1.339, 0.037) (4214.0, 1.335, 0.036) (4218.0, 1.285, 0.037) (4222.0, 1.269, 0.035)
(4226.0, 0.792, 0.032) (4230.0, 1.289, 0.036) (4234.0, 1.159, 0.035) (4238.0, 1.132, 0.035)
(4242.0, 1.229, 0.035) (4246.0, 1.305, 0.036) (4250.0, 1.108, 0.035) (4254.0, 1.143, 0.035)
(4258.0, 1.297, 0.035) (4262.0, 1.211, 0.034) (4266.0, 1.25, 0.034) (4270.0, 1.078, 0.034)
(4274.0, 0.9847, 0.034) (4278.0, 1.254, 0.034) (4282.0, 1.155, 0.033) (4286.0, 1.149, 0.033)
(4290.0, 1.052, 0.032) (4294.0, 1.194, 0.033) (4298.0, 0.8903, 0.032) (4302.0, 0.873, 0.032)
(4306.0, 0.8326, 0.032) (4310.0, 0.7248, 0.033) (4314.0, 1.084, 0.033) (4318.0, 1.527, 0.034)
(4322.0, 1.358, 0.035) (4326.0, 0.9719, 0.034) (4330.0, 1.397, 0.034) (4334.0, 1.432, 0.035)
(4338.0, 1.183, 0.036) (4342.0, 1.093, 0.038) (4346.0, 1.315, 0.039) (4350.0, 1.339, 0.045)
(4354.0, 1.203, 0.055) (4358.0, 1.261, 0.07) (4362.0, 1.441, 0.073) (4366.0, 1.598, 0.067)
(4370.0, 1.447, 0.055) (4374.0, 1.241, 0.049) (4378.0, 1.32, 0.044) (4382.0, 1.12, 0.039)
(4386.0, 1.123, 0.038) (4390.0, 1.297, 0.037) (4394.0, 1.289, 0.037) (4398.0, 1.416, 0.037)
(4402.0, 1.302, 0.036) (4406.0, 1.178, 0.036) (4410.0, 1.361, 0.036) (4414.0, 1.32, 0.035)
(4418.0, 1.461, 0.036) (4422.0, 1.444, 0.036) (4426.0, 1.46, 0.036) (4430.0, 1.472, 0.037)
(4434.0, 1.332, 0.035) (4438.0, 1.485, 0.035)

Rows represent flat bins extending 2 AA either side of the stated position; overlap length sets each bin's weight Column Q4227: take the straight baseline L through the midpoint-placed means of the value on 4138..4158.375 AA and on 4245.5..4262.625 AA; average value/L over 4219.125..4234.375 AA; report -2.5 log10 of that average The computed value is 0.08 mag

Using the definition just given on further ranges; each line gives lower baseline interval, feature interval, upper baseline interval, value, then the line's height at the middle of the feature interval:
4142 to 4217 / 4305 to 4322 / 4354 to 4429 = 0.202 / 1.31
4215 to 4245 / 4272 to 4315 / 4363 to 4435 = 0.214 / 1.24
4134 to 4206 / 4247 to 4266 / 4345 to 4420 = 0.074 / 1.29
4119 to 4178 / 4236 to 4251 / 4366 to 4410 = 0.078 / 1.29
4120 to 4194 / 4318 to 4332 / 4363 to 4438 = 0.036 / 1.33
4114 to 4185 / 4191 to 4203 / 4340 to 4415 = 0.043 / 1.29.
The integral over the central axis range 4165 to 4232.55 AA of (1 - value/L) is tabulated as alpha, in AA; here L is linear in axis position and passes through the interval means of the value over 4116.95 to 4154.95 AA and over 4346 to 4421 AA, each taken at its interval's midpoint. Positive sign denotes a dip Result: 2.5 AA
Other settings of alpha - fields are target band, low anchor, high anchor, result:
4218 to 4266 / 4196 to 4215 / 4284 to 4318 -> -0.60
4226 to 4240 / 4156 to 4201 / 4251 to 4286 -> 0.85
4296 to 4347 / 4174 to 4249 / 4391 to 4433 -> 6.99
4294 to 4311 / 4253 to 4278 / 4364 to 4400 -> 4.70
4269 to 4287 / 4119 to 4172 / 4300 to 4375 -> 1.78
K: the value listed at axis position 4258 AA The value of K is 1.297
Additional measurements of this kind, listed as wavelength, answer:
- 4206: 1.384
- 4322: 1.358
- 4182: 1.237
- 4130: 1.298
